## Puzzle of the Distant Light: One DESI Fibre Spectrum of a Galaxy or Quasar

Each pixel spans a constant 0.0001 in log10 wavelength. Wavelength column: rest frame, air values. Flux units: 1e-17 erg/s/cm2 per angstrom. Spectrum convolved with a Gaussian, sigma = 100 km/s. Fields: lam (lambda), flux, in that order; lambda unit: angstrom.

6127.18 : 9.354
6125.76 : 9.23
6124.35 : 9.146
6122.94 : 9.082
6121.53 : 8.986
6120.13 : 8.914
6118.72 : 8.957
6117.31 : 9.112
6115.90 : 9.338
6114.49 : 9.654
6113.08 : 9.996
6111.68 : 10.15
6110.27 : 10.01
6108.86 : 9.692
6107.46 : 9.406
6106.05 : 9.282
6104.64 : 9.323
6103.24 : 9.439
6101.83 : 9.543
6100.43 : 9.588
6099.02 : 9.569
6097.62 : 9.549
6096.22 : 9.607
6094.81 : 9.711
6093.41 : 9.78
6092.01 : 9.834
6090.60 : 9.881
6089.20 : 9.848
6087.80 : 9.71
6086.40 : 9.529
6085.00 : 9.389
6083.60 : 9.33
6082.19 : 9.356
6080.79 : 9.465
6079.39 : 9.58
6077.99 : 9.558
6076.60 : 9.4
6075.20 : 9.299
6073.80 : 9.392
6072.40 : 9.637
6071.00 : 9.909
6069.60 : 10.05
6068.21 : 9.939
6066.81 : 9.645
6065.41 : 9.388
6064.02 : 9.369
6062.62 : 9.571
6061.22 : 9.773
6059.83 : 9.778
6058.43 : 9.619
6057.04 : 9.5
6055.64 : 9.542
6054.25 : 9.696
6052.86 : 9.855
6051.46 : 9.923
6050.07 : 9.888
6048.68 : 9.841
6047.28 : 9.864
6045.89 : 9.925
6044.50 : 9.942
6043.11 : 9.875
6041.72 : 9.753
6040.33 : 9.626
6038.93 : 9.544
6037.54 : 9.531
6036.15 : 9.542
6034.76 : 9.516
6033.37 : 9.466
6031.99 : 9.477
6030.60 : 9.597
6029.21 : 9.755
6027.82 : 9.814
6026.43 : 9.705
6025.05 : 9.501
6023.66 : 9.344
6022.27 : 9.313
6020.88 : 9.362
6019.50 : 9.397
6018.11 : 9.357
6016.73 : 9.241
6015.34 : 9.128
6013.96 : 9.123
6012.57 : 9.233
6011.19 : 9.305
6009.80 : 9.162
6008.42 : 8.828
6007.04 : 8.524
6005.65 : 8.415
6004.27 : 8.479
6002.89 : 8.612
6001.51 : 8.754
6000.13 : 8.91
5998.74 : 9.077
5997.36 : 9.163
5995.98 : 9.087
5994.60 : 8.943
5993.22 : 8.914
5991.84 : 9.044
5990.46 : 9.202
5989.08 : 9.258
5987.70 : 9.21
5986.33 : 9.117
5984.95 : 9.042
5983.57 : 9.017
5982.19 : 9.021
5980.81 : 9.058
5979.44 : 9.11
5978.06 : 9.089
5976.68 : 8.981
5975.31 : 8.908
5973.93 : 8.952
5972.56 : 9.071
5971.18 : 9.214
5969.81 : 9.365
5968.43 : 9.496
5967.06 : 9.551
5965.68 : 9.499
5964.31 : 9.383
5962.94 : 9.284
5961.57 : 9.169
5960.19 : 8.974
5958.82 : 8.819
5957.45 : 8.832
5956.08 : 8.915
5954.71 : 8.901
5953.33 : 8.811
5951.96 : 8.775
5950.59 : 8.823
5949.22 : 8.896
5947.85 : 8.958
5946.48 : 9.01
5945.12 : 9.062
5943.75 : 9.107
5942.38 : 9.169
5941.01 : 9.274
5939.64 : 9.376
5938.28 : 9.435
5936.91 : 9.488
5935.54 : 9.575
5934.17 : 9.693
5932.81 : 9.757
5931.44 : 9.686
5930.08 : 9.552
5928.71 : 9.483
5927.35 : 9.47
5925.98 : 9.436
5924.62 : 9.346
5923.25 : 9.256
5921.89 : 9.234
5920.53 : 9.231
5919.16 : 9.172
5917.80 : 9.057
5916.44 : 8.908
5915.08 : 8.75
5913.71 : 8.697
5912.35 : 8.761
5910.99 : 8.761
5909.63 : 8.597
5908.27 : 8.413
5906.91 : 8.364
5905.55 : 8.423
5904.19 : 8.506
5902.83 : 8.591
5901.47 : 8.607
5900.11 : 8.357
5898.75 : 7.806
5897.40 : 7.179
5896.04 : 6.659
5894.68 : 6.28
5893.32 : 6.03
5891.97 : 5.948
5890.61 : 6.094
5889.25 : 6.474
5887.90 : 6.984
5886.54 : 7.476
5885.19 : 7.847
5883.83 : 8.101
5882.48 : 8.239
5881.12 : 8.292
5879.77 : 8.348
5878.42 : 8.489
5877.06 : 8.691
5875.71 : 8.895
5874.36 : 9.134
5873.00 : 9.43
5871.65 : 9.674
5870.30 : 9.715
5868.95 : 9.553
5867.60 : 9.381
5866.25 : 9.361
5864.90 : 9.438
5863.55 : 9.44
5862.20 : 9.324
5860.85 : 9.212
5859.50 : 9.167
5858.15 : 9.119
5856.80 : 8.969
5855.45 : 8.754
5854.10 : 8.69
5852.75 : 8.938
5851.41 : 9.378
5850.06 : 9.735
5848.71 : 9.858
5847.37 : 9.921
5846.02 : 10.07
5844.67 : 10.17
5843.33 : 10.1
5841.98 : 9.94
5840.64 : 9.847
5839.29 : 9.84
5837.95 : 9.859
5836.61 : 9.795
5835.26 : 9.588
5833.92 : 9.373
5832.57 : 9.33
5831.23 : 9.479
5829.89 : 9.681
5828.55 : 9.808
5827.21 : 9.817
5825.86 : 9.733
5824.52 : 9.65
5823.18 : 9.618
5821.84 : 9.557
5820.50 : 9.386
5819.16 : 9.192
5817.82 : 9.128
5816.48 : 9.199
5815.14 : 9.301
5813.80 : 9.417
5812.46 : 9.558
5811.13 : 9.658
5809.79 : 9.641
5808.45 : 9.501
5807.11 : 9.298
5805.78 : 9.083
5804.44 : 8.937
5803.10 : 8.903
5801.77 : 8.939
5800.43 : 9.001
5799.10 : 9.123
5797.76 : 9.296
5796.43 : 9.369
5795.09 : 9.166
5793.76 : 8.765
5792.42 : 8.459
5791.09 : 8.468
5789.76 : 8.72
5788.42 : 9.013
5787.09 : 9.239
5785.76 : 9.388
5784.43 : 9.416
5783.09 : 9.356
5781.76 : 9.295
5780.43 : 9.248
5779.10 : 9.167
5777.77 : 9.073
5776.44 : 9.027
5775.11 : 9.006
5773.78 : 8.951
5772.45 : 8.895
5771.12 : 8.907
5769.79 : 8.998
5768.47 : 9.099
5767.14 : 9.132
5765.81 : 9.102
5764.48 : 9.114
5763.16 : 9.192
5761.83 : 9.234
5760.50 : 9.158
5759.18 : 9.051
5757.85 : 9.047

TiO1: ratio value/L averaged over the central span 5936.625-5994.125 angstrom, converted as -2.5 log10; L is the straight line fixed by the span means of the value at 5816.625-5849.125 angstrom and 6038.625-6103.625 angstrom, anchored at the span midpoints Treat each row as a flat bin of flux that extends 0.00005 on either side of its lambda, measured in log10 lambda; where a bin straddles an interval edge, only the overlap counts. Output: 0.07 mag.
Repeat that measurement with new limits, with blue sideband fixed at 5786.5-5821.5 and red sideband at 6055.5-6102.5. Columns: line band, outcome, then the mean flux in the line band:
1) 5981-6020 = 0.054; 9.02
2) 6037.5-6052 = -0.028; 9.8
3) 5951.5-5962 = 0.061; 8.89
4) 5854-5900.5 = 0.121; 8.29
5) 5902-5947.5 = 0.028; 9.11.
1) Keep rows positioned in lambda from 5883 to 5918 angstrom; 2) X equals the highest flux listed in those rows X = 9.057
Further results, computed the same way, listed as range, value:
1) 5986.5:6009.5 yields 9.258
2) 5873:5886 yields 9.43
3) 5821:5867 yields 10.17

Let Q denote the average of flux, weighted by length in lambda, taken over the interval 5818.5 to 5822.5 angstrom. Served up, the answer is 9.38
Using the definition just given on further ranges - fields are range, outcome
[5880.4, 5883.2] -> 8.27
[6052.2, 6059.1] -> 9.65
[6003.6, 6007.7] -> 8.46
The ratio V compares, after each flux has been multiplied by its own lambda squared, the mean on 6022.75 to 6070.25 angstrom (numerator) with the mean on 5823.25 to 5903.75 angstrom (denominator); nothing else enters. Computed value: 1.2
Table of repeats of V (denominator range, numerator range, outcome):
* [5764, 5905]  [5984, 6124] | 1.13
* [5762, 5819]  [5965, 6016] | 1.06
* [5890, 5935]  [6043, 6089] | 1.19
